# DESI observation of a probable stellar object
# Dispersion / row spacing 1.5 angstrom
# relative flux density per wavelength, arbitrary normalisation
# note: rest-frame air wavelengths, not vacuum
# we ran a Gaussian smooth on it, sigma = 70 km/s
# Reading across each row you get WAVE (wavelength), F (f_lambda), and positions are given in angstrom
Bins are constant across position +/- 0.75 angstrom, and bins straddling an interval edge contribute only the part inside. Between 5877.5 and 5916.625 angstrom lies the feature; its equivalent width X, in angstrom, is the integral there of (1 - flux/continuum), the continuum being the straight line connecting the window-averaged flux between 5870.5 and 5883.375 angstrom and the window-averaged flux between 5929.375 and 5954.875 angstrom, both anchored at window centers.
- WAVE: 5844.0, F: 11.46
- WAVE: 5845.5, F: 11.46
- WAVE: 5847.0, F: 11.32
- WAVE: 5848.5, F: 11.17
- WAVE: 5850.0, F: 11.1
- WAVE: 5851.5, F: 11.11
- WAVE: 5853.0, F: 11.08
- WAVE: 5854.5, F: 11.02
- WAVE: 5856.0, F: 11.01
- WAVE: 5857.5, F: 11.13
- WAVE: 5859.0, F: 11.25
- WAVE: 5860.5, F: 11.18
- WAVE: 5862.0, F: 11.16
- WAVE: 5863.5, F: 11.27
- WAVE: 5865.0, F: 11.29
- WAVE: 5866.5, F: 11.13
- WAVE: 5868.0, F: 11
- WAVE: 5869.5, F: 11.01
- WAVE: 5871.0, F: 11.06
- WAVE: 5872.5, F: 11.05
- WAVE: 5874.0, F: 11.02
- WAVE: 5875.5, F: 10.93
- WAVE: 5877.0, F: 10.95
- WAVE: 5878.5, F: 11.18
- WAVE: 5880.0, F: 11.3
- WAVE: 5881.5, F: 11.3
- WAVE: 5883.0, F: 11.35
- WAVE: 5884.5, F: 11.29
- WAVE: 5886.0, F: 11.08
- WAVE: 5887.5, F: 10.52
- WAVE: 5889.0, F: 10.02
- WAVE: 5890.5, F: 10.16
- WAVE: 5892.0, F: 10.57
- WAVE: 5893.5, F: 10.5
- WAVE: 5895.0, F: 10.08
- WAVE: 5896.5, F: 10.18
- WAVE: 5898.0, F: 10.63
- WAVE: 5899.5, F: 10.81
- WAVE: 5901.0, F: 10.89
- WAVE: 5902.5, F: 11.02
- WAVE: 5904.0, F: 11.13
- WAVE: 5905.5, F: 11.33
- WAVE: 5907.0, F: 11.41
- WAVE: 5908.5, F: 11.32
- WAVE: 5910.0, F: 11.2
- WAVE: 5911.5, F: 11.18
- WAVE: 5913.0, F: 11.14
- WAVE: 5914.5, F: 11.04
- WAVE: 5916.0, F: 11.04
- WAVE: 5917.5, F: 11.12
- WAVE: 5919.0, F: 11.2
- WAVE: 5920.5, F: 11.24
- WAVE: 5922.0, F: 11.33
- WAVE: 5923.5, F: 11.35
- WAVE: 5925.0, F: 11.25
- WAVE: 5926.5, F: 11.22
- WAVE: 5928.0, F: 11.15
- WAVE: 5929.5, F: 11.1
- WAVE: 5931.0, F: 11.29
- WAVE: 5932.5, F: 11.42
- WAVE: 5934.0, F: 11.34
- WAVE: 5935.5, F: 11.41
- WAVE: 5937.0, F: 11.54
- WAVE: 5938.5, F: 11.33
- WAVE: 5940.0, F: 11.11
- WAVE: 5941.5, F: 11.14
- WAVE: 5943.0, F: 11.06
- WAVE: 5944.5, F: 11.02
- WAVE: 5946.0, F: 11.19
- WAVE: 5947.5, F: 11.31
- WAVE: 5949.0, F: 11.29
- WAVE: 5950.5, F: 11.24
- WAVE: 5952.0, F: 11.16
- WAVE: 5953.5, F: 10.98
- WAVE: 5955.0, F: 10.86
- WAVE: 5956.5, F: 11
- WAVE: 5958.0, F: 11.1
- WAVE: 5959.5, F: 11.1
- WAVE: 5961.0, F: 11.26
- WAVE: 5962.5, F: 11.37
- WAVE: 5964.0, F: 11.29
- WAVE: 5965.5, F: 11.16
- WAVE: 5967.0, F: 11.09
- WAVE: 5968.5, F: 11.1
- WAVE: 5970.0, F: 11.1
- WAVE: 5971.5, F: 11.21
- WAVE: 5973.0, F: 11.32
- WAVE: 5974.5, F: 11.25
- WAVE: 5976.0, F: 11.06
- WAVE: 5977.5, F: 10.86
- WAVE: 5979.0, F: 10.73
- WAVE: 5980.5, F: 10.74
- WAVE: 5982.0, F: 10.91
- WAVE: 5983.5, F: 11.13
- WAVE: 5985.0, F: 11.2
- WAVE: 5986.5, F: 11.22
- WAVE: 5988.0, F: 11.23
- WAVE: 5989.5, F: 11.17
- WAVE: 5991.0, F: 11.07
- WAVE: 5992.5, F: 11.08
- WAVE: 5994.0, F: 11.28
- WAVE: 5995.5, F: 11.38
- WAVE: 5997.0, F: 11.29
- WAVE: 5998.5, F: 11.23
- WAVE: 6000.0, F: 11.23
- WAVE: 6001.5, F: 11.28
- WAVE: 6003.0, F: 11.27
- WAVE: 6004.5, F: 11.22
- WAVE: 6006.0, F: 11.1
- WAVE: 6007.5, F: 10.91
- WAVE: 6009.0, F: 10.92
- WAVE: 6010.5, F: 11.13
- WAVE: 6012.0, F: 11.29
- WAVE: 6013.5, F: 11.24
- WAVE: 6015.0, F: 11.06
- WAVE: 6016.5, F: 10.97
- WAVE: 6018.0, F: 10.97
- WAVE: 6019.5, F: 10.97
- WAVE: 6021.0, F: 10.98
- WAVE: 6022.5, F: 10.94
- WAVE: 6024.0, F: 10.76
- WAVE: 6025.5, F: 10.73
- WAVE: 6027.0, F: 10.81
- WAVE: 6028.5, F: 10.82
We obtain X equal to 0.9 angstrom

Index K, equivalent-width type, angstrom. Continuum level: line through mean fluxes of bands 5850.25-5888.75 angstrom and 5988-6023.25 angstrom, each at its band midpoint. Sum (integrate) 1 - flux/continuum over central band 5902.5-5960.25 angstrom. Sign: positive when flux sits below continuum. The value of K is -0.5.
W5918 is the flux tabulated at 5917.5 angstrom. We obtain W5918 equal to 11.12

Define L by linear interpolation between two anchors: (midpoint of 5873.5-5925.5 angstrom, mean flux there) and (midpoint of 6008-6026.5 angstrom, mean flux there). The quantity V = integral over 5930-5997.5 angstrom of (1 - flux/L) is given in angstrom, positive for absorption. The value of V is -1.1 angstrom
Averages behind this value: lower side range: 11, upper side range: 11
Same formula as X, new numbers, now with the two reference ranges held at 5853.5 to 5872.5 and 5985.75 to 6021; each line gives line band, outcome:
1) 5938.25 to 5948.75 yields -0.02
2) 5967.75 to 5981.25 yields 0.12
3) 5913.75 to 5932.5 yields -0.12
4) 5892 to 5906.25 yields 0.52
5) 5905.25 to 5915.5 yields -0.08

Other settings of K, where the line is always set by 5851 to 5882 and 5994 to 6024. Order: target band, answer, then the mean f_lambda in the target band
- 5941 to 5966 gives -0.1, 11.1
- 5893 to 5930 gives 0.3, 11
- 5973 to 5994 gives 0.1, 11.1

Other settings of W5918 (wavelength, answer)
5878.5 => 11.18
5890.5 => 10.16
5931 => 11.29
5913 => 11.14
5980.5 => 10.74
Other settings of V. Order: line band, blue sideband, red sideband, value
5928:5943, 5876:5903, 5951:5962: -0.4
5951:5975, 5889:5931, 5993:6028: -0.3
